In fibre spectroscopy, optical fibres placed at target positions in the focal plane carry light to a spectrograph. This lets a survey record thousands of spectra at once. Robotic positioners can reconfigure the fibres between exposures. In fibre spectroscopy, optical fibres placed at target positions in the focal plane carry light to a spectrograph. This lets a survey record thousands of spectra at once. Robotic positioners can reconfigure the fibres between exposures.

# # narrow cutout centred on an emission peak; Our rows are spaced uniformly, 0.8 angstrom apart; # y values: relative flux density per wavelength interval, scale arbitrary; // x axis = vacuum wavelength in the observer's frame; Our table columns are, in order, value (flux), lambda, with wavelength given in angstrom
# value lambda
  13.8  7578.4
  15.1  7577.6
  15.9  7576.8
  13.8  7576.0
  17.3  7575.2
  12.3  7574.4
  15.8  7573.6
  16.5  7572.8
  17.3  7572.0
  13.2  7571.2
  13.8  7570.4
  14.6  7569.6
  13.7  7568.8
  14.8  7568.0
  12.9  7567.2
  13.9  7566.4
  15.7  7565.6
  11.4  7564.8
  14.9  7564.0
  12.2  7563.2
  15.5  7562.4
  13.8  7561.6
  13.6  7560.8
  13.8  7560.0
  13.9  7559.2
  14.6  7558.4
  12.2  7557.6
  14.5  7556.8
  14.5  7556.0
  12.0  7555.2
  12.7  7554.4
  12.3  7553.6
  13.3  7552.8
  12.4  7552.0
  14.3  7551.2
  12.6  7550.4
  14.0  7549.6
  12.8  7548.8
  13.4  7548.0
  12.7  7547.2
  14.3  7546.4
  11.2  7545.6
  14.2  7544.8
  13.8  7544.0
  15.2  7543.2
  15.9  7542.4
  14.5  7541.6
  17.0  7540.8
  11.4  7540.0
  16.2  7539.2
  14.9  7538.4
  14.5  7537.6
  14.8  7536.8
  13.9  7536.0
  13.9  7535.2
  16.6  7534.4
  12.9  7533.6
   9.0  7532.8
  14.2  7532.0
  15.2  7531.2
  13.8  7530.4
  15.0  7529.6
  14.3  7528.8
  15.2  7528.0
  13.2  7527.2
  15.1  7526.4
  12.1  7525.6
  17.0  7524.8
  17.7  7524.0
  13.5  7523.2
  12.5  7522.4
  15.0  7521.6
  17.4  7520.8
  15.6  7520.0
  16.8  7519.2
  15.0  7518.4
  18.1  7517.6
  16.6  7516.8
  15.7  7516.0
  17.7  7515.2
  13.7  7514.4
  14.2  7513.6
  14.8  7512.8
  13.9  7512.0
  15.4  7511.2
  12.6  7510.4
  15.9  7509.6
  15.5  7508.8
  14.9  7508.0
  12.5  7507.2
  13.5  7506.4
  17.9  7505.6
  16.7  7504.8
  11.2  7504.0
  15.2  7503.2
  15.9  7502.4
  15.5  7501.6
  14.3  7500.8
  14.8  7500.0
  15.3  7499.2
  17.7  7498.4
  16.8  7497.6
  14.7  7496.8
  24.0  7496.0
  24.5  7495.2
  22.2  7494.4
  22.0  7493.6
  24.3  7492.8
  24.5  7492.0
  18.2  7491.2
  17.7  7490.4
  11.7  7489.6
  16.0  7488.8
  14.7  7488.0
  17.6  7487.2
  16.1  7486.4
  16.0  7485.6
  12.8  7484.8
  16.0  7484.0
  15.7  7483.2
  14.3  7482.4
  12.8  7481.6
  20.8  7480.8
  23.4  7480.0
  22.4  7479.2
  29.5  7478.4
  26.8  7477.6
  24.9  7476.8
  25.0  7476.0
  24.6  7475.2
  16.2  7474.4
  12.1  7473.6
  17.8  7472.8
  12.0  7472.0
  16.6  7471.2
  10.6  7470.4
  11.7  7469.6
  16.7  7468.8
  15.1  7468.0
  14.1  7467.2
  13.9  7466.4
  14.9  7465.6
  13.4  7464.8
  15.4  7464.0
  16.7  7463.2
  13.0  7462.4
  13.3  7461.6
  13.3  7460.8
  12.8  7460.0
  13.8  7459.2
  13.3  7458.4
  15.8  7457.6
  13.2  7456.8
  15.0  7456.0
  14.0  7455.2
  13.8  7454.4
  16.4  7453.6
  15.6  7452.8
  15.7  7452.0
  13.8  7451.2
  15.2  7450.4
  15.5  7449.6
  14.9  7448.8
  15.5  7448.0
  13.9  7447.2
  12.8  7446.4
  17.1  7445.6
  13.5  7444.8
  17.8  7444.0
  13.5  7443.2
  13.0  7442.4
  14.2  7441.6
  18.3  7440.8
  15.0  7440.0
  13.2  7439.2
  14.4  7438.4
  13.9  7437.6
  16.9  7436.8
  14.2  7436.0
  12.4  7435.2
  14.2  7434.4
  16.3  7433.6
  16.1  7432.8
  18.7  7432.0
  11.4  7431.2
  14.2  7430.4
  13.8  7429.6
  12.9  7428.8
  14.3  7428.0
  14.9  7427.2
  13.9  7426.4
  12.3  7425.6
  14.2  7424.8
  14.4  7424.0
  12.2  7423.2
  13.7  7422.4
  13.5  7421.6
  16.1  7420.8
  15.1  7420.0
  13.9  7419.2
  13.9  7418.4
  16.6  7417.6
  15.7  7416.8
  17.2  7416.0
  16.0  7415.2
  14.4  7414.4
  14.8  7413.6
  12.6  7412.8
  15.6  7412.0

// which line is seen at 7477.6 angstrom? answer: [S II]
